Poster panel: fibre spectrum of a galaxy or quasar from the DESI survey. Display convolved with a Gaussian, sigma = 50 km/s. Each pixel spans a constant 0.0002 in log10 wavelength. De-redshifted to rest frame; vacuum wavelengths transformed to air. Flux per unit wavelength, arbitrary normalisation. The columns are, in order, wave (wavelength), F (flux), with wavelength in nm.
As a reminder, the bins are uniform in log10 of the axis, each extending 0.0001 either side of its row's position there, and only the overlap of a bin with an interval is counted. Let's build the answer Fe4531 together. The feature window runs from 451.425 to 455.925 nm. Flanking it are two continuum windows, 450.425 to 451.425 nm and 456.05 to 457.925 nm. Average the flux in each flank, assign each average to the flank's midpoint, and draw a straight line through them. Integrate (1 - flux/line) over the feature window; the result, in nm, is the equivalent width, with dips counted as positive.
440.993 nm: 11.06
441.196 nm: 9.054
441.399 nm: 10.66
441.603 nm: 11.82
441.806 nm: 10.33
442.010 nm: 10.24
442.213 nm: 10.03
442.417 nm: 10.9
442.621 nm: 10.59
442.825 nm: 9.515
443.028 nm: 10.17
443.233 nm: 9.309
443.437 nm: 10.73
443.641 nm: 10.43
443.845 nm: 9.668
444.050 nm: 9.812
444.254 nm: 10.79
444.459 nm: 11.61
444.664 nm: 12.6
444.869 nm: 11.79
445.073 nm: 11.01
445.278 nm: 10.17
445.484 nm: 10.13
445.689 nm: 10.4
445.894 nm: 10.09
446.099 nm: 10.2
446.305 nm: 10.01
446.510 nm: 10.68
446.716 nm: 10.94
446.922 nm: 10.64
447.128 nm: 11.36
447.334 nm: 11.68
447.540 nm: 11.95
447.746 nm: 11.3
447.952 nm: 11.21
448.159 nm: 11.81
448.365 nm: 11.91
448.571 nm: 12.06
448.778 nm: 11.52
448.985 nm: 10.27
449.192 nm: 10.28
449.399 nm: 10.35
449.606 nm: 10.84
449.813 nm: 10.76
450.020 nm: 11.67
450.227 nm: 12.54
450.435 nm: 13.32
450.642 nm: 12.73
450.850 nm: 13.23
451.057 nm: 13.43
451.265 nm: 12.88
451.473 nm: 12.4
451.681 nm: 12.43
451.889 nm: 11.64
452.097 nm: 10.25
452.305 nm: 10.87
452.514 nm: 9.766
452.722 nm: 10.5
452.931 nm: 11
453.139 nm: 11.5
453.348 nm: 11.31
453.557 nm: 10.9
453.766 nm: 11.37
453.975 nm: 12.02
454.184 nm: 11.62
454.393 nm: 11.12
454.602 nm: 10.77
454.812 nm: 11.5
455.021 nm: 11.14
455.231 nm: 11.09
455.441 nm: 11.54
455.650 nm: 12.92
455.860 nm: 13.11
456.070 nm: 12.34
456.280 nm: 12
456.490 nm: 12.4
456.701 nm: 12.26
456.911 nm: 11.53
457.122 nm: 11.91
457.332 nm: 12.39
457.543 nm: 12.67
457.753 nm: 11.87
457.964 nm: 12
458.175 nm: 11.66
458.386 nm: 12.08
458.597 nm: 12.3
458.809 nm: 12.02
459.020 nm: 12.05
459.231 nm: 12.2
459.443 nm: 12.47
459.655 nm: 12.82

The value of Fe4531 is 0.45 nm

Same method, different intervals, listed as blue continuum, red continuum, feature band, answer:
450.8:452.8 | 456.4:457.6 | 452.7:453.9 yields 0.07 nm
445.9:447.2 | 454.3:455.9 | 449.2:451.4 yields -0.21 nm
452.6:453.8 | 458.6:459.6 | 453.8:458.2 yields -0.11 nm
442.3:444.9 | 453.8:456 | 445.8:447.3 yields 0.03 nm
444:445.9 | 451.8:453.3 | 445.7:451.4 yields -0.32 nm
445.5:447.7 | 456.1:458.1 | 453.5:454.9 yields 0.05 nm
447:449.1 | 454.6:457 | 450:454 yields -0.03 nm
